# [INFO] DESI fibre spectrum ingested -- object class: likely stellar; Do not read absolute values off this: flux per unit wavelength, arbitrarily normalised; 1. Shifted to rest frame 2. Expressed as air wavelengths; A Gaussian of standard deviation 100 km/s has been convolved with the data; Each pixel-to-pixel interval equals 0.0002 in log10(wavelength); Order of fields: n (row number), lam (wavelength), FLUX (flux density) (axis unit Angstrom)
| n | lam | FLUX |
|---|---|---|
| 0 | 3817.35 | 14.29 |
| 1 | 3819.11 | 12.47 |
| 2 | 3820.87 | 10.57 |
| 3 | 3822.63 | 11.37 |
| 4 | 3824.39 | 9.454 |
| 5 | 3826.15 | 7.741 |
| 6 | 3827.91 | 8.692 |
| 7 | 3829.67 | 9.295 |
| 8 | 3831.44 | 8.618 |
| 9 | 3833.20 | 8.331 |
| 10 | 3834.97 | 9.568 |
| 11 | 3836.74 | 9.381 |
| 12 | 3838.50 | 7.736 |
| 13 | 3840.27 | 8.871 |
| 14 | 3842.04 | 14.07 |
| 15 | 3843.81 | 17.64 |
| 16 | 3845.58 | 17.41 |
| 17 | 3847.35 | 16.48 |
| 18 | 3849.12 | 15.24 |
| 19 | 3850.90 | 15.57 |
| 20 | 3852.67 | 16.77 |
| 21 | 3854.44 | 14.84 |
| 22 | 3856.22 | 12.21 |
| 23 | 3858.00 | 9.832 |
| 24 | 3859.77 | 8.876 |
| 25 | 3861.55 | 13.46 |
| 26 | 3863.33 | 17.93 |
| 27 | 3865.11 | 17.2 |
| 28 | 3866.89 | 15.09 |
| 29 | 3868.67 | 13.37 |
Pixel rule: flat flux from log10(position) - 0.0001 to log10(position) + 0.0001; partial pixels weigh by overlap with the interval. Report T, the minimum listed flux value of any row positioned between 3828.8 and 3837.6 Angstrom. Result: 8.331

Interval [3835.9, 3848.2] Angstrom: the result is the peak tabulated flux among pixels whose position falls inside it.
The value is 17.64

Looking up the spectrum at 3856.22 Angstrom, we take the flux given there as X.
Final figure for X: 12.21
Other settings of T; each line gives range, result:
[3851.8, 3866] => 8.876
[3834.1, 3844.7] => 7.736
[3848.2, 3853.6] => 15.24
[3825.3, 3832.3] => 7.741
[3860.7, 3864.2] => 13.46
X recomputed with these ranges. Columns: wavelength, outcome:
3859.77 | 8.876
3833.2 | 8.331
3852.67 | 16.77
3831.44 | 8.618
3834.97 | 9.568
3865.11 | 17.2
